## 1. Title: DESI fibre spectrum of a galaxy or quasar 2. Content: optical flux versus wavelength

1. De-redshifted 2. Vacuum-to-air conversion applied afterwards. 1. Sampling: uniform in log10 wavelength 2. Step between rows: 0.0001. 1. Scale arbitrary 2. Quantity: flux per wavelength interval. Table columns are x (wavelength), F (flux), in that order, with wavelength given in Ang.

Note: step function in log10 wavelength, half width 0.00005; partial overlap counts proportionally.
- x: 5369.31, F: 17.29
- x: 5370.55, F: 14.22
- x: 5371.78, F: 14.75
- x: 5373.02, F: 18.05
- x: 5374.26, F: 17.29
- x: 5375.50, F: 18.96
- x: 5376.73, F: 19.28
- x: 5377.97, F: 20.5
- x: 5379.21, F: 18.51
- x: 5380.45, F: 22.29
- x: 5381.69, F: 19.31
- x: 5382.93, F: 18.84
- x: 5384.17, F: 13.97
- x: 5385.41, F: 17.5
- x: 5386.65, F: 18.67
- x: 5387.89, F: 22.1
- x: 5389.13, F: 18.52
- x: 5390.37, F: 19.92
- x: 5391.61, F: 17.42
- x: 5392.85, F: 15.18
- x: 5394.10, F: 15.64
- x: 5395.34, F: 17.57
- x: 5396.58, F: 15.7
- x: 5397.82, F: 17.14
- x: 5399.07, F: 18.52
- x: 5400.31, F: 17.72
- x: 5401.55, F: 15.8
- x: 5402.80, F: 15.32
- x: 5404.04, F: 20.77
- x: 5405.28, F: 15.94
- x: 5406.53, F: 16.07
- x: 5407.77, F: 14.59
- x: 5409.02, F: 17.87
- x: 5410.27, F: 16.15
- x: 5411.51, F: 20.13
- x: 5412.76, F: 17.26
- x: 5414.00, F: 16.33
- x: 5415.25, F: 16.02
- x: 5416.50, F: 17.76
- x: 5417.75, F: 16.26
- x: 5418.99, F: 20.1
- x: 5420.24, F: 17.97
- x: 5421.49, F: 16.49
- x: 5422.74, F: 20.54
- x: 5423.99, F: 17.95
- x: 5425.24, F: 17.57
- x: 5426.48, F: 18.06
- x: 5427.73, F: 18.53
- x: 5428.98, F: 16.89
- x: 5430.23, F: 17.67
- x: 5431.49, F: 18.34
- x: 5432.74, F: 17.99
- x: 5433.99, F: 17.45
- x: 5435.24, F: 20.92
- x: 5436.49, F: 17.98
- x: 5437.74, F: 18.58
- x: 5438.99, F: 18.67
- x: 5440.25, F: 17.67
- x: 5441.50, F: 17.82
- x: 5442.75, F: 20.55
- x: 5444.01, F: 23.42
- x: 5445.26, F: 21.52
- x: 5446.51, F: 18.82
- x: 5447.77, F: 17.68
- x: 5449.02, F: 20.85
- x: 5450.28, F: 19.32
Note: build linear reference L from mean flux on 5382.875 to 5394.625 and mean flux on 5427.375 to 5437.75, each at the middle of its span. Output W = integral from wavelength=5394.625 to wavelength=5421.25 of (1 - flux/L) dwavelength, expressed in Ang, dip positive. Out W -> 1.16 Ang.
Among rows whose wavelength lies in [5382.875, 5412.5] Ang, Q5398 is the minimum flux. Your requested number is 13.97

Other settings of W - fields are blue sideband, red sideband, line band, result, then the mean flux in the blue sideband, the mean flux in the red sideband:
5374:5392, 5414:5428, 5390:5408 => 1.5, 18.9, 17.8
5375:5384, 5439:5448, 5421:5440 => 1.3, 19.4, 19.6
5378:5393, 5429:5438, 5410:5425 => 0.5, 18.7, 18.3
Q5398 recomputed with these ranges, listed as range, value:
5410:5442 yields 16.02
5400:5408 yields 14.59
